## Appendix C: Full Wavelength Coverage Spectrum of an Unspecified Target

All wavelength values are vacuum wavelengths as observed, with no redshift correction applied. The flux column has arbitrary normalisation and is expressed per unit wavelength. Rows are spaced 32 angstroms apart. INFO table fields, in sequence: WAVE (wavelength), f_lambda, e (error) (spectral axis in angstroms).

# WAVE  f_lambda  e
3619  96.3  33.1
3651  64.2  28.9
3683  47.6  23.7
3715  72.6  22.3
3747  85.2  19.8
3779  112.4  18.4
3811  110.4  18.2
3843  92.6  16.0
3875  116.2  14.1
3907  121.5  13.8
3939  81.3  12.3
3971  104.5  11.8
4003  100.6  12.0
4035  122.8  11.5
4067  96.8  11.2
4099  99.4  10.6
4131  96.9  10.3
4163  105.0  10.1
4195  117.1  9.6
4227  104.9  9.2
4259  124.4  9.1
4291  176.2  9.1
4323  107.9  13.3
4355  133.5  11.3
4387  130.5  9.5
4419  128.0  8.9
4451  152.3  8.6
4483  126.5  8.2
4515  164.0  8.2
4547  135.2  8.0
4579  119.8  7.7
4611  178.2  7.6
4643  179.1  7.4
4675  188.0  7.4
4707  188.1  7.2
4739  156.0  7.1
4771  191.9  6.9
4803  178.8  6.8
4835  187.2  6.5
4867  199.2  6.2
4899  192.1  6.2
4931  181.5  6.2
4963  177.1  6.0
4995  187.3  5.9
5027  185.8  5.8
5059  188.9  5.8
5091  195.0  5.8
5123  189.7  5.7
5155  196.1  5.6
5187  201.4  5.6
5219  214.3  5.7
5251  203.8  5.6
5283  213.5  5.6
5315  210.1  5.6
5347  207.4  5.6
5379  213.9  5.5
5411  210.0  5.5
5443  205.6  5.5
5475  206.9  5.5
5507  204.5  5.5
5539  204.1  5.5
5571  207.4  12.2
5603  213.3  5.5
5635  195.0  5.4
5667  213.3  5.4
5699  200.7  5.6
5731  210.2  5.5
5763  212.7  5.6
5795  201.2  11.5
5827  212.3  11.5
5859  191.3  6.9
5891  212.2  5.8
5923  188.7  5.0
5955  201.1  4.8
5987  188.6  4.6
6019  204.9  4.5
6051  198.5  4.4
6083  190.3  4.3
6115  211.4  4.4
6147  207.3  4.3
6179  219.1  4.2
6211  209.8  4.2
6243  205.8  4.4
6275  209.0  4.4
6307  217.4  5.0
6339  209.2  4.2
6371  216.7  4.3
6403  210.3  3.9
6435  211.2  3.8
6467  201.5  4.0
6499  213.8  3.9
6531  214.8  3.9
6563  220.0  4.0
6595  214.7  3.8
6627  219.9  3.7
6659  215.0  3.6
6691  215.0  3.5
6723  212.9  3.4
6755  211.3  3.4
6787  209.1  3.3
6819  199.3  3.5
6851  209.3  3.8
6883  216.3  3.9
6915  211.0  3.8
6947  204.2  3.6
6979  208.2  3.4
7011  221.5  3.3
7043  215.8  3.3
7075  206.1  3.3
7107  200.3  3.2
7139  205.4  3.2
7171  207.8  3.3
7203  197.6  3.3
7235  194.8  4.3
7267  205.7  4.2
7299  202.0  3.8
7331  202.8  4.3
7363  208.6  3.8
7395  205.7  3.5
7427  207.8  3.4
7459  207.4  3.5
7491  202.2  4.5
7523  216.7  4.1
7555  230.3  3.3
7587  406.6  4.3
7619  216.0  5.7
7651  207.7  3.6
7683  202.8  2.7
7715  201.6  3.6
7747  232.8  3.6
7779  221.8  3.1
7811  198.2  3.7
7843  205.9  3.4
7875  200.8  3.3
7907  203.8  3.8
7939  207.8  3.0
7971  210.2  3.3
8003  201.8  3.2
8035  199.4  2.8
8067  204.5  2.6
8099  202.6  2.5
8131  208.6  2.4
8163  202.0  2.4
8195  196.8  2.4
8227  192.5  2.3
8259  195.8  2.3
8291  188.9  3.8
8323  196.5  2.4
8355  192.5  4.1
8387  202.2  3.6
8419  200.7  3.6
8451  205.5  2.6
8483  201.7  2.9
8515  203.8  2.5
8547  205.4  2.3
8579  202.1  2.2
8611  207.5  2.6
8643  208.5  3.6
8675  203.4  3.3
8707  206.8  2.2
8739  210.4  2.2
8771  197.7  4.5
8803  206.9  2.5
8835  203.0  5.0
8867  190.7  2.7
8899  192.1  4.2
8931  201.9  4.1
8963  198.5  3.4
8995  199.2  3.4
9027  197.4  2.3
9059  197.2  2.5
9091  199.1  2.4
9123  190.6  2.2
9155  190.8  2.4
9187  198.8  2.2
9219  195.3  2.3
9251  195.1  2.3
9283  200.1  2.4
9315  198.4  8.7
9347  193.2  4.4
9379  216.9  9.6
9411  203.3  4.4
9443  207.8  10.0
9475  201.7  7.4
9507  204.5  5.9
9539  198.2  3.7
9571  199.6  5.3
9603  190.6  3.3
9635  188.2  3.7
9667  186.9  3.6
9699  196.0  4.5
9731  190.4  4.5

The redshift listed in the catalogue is 0.15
